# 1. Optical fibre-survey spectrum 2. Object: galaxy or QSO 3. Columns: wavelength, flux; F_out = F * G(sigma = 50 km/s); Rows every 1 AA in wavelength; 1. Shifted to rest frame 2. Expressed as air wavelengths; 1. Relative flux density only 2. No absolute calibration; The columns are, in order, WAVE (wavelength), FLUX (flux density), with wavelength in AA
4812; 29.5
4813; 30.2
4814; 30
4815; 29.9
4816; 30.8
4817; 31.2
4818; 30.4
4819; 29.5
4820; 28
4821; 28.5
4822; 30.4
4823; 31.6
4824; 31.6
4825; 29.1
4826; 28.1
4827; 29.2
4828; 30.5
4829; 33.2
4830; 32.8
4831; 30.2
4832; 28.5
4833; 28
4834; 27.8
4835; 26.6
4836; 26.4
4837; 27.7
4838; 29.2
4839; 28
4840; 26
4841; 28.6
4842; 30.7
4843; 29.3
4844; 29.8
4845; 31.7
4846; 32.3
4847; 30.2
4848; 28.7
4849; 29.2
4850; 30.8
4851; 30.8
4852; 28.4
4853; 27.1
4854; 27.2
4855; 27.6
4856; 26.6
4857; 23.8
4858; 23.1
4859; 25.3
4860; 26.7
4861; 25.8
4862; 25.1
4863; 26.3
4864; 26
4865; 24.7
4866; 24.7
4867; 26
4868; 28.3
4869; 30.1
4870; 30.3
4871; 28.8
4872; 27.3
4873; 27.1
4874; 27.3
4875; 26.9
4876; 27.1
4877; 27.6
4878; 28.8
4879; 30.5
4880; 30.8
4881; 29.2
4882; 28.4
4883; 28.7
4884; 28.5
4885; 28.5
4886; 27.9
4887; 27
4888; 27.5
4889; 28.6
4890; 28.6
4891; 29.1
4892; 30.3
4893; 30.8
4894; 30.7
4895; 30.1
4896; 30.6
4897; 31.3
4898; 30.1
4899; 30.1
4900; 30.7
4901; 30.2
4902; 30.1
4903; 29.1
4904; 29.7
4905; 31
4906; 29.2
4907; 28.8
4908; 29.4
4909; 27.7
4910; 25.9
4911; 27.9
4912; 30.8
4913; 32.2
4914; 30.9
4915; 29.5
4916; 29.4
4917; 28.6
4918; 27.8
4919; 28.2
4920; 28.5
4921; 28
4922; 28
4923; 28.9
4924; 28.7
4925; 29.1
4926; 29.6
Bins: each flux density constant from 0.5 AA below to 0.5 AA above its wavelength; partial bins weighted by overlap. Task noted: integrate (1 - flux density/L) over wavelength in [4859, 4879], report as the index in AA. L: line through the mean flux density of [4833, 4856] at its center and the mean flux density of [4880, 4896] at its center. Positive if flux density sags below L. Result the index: 1.2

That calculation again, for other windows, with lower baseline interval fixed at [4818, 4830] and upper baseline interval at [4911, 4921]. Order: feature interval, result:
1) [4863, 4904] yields 1.31 AA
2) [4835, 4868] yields 2.52 AA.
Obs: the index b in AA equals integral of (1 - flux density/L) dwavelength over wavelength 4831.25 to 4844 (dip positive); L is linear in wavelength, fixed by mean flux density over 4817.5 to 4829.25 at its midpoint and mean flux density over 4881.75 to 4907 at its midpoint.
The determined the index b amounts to 0.7 AA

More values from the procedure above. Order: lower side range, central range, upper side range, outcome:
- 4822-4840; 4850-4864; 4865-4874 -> 0.8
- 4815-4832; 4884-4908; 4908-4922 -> -0.3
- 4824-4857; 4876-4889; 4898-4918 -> 0.3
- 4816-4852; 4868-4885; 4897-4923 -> 0.5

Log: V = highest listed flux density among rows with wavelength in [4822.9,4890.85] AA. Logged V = 33.2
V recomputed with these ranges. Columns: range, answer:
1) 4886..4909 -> 31.3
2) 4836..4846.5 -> 32.3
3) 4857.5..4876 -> 30.3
